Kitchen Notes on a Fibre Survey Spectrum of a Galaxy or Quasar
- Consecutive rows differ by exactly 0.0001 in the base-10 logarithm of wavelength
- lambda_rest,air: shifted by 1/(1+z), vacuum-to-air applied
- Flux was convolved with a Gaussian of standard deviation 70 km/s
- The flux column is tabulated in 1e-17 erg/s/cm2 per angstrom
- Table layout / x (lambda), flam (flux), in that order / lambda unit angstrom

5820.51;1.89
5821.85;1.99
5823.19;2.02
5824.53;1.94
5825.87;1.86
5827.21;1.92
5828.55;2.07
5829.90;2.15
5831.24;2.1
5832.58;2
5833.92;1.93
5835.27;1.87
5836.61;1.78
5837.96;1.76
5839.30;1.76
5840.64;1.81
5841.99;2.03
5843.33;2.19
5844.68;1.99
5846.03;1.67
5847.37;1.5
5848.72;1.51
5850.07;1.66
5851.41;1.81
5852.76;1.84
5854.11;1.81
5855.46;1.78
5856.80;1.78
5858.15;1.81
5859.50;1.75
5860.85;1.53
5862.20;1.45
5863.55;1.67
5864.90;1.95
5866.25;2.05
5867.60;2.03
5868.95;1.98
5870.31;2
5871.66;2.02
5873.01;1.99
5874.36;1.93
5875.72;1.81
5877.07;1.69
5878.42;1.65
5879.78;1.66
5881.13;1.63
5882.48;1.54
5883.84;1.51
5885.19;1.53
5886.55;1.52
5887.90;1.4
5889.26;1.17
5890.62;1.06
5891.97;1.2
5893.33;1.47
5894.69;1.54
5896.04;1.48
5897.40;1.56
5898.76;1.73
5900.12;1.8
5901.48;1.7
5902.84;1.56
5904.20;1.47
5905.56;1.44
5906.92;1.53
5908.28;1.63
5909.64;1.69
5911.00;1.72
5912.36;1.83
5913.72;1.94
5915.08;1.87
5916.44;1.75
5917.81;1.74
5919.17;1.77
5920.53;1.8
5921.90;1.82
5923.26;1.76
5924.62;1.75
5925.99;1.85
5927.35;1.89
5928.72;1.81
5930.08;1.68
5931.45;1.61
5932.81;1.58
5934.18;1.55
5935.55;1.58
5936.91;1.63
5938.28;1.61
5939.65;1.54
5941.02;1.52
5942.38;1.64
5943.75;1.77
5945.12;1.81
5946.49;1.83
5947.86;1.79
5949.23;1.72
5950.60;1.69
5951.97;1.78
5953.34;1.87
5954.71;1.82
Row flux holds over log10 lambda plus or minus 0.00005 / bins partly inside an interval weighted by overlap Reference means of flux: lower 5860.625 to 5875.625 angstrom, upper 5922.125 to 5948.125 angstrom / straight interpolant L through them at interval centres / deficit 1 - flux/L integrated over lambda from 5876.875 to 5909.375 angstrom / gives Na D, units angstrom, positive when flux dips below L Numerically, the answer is 5.2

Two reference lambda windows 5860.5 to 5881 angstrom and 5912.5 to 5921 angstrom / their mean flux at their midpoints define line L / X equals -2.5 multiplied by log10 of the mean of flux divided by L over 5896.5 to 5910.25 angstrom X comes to 0.13 mag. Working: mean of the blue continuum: 1.83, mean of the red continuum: 1.81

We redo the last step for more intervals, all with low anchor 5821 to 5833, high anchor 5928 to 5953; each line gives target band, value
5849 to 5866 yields 0.11 mag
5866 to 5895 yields 0.13 mag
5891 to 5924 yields 0.07 mag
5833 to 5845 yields 0.04 mag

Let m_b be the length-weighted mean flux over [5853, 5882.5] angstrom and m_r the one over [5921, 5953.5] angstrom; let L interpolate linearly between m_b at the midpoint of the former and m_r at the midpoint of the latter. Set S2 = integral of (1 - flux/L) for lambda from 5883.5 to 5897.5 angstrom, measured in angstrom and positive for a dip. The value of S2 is 3.0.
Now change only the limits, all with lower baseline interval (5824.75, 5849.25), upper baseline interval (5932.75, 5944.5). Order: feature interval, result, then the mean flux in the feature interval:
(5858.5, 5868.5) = 0.2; 1.78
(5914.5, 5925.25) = -0.8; 1.78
